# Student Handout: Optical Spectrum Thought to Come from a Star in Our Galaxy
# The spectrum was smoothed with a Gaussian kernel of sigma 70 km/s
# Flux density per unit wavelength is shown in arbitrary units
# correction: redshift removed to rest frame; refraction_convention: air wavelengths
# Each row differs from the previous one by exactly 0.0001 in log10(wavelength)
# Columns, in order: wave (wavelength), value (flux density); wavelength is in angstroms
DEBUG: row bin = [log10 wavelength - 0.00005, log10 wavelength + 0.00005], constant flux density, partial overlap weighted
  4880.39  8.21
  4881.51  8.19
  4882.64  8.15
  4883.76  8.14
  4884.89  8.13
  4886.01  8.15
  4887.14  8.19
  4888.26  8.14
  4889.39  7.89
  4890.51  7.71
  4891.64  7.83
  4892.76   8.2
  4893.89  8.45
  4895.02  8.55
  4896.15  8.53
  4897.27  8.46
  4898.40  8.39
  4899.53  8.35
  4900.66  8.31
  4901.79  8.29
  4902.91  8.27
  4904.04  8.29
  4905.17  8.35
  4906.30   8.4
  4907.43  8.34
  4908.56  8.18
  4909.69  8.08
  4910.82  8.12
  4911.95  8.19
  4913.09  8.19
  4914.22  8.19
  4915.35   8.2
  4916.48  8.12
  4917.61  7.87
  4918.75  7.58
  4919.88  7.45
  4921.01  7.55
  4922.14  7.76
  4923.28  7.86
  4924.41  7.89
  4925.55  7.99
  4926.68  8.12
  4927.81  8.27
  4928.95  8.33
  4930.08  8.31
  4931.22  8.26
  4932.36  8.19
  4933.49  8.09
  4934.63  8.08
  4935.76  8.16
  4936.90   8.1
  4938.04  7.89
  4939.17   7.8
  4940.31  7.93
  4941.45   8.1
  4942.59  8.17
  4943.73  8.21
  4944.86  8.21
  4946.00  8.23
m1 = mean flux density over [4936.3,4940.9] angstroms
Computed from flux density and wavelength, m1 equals 7.92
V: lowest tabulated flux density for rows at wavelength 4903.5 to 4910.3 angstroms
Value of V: 8.08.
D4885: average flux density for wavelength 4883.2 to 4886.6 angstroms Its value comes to 8.13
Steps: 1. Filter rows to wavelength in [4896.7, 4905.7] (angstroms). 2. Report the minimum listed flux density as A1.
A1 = 8.27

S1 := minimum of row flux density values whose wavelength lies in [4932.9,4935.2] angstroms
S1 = 8.08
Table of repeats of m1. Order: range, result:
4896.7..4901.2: 8.38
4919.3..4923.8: 7.66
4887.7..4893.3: 7.96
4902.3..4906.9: 8.34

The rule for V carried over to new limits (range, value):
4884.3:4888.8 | 8.13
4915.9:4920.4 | 7.45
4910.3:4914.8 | 8.12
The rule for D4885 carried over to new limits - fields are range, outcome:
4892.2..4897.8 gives 8.44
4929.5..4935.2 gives 8.19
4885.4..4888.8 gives 8.17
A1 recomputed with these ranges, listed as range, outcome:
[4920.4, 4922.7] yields 7.55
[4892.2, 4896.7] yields 8.2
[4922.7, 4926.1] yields 7.86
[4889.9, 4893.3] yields 7.71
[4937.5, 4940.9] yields 7.8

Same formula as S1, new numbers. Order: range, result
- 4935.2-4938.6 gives 7.89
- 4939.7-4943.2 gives 7.93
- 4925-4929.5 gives 7.99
